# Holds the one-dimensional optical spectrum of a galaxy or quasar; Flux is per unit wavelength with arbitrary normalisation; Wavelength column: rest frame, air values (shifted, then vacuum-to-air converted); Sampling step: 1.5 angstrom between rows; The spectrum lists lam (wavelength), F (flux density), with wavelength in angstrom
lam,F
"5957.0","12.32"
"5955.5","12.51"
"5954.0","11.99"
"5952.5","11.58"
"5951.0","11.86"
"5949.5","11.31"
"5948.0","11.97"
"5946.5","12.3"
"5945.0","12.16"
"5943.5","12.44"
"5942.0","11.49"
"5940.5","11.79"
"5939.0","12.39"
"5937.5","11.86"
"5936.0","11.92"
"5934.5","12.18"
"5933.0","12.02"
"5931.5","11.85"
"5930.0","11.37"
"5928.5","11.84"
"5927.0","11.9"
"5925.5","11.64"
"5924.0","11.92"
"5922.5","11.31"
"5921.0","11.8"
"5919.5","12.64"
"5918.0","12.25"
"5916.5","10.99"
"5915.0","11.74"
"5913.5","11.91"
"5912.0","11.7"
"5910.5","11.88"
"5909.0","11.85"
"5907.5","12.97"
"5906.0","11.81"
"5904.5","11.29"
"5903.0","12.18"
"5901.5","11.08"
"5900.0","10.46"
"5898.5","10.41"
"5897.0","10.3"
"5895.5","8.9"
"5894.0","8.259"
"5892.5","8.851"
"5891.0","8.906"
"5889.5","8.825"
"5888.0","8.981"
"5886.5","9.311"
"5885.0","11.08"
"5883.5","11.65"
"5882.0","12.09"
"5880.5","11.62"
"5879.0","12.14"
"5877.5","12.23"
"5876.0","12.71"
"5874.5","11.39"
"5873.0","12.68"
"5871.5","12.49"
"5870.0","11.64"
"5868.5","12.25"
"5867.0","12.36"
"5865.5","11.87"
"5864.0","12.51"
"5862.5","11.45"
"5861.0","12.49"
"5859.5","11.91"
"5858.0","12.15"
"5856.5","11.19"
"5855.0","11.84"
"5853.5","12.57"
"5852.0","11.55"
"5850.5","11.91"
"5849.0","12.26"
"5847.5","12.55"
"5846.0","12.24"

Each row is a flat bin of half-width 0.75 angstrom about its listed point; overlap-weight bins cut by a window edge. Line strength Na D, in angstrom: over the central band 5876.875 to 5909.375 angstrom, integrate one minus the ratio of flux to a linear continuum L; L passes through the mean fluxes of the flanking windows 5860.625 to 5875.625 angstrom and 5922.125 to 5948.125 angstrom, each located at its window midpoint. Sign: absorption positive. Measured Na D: 3.7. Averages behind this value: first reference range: 12.1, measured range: 10.7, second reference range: 11.9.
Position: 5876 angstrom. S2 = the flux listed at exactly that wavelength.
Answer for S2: 12.71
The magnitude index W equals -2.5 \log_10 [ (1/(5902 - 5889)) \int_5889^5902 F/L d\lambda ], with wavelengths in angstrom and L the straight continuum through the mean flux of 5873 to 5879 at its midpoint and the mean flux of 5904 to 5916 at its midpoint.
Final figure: 0.25 mag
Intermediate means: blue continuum 12.2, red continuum 11.9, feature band 9.54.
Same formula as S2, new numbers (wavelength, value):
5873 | 12.68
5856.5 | 11.19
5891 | 8.906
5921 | 11.8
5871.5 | 12.49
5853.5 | 12.57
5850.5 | 11.91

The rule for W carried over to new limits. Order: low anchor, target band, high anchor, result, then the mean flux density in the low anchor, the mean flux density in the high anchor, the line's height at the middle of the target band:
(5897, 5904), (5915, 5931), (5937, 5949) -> -0.022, 11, 12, 11.5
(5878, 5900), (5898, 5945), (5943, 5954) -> -0.064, 10.1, 11.9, 11.1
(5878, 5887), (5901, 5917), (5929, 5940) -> -0.011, 11.4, 11.9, 11.7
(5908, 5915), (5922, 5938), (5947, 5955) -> 0.002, 11.9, 11.8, 11.8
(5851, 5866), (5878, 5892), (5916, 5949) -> 0.138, 12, 11.9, 11.9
